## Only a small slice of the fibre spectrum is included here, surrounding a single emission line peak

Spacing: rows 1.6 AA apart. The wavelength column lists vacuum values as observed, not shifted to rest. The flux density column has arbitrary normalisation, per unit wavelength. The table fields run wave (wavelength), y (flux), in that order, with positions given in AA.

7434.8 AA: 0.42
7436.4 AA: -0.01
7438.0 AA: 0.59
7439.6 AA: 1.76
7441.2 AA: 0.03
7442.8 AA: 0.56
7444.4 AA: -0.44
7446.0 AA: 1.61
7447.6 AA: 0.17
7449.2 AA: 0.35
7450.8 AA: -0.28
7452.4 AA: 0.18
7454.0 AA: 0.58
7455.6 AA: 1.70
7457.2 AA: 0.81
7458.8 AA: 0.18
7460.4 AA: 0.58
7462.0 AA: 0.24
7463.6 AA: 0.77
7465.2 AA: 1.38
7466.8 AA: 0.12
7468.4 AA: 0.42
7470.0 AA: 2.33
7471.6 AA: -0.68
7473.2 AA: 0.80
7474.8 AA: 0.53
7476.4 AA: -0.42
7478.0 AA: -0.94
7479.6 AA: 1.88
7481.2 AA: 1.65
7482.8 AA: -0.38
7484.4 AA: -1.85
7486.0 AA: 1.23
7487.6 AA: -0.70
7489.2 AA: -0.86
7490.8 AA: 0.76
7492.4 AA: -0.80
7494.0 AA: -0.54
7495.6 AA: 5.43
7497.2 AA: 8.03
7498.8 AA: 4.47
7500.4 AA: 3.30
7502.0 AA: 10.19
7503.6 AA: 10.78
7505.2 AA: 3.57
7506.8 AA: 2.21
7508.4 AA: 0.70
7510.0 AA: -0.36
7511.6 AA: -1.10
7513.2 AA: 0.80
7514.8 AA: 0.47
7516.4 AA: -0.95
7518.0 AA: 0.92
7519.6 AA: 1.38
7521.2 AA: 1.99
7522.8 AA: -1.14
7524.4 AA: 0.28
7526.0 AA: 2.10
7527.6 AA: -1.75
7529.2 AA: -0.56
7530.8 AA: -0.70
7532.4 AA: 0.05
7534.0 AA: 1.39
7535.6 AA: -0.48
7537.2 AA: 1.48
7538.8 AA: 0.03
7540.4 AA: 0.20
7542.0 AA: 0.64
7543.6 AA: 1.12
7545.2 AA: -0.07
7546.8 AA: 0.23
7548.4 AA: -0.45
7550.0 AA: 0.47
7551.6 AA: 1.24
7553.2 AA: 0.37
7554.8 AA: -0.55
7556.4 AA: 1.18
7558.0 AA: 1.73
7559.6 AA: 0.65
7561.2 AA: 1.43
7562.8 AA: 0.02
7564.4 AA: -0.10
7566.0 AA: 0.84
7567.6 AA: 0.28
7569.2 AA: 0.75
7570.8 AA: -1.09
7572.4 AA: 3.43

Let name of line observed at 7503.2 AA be [O II] 3727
